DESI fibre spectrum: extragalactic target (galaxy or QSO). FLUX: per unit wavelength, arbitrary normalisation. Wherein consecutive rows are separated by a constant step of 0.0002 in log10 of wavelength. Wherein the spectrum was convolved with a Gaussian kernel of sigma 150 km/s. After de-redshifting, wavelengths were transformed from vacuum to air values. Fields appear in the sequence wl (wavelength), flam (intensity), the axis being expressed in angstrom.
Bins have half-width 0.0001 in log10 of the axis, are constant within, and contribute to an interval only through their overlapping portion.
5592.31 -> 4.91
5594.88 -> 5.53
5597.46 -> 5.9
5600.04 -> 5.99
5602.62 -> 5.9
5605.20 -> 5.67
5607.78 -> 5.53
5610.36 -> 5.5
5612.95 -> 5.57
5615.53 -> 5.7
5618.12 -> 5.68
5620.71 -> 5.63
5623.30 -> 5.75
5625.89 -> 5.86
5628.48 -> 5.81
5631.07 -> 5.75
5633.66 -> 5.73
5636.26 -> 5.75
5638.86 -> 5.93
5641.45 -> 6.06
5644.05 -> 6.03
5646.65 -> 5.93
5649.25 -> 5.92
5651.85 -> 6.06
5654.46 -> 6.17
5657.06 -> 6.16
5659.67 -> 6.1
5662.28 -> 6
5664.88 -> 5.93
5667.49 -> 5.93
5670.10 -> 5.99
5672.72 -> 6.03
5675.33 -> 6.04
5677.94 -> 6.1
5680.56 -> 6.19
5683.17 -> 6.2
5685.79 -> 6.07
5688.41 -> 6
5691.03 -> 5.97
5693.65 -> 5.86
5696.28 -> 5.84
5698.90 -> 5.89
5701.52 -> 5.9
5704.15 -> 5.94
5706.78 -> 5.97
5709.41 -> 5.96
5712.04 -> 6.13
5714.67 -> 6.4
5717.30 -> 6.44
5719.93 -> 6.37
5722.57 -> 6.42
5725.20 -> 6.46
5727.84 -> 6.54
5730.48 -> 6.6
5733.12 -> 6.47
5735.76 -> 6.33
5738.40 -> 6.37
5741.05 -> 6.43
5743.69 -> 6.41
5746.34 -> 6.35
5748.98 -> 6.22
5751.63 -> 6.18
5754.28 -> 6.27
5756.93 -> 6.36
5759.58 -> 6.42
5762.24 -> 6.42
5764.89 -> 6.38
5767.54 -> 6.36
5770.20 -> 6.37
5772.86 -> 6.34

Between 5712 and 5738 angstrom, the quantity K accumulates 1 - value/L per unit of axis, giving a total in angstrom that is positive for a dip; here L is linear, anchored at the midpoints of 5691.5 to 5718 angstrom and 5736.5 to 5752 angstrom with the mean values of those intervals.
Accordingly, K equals -1.04 angstrom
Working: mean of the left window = 6.02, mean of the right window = 6.34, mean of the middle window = 6.43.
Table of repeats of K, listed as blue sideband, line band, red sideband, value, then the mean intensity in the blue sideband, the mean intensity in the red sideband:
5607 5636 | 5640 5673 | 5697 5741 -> -0.7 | 5.69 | 6.26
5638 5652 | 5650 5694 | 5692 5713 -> -0.6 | 5.99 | 5.93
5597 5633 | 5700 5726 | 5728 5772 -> 0.0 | 5.73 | 6.38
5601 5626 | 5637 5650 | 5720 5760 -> -0.3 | 5.67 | 6.39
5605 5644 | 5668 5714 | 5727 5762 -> 0.6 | 5.74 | 6.38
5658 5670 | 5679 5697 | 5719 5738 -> 0.4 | 6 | 6.45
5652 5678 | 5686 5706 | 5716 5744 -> 1.0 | 6.04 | 6.44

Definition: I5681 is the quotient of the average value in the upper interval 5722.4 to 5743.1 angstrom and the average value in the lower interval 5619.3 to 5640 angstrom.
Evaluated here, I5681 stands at 1.1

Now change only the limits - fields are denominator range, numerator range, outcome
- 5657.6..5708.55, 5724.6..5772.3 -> 1.06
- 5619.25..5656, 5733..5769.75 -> 1.08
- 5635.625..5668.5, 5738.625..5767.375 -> 1.06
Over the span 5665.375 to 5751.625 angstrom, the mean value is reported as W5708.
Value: 6.18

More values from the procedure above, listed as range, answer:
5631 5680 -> 5.99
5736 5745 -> 6.39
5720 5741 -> 6.45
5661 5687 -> 6.05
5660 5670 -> 5.98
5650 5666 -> 6.07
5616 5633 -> 5.74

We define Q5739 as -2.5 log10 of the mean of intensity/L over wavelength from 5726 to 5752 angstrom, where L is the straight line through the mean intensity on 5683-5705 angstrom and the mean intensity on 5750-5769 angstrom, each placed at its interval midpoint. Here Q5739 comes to -0.03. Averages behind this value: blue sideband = 5.95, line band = 6.4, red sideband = 6.34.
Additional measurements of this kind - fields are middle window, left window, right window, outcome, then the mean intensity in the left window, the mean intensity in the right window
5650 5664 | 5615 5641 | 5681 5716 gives -0.04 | 5.77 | 6.02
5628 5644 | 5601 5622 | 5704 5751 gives -0.01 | 5.65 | 6.33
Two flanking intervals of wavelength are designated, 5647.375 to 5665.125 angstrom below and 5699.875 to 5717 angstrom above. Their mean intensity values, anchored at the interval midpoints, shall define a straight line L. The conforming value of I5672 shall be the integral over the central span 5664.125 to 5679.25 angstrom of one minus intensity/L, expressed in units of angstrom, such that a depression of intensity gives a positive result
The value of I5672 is 0.13 angstrom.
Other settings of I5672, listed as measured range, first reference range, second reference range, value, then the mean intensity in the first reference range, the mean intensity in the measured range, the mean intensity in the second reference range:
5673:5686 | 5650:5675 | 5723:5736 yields 0.07 angstrom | 6.04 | 6.12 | 6.49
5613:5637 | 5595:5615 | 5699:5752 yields 0.31 angstrom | 5.71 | 5.73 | 6.29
